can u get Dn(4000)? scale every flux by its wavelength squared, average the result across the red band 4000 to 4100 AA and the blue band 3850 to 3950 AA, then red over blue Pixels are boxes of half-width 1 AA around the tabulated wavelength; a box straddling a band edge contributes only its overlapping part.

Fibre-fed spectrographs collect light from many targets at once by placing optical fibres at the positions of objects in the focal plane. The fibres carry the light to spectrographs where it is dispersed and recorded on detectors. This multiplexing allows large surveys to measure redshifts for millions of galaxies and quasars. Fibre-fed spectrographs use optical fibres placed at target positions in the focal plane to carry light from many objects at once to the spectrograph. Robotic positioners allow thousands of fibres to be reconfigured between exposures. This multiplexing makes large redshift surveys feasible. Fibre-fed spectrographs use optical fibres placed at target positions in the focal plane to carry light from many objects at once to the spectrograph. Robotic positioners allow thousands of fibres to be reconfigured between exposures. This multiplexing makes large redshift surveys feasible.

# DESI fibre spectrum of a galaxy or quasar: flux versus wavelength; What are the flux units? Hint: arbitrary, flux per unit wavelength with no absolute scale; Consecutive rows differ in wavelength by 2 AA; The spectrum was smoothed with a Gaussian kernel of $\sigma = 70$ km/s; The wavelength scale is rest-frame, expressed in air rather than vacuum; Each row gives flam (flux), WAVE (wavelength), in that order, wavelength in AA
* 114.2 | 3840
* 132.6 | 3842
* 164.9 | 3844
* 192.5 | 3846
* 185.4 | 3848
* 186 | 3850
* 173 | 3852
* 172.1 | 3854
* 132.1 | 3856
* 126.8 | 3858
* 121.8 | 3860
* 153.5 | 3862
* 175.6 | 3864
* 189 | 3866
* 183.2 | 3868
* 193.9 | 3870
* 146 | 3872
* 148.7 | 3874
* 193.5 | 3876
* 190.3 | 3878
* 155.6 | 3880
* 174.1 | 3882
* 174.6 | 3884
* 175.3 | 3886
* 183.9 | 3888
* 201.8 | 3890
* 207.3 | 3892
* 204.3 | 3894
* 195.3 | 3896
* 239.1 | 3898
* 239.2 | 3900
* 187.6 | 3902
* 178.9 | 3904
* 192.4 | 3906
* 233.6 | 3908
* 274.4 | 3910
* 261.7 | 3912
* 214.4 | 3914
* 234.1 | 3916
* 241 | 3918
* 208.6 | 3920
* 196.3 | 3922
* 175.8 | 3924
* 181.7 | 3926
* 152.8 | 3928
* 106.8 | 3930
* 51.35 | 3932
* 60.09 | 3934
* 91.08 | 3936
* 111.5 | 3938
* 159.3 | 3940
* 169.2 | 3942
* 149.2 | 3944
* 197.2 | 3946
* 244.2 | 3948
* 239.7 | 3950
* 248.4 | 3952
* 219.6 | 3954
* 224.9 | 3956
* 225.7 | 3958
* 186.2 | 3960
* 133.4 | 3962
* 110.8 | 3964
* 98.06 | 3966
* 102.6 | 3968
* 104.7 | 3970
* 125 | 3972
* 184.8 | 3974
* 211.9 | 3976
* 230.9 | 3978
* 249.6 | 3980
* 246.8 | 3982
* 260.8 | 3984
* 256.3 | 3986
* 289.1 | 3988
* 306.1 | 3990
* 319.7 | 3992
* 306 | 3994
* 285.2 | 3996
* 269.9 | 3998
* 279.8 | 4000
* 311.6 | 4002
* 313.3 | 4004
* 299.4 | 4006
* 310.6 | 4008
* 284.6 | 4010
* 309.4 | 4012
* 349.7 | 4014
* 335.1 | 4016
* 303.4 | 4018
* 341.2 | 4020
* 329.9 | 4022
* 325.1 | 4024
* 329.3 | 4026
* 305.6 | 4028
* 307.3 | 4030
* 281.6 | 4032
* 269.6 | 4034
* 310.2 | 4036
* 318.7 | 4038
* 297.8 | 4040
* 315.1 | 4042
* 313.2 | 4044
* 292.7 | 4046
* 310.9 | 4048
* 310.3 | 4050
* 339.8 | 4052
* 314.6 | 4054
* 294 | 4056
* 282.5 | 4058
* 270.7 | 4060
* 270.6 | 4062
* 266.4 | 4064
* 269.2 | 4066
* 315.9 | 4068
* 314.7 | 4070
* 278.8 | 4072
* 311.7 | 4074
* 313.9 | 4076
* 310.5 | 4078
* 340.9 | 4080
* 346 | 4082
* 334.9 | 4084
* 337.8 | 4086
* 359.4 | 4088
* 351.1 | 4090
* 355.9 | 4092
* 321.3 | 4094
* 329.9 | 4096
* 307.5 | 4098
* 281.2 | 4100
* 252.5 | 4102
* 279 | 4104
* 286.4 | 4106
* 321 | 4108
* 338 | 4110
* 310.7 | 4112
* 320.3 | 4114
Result 1.88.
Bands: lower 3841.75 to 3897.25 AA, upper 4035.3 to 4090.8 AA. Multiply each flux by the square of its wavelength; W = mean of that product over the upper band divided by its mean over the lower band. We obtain 1.97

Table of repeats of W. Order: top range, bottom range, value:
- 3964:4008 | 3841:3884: 1.53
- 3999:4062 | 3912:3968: 1.87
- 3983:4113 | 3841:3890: 2.00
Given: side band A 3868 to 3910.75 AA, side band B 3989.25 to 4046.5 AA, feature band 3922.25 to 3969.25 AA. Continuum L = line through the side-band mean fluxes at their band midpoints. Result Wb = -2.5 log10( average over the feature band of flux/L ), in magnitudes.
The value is 0.468 mag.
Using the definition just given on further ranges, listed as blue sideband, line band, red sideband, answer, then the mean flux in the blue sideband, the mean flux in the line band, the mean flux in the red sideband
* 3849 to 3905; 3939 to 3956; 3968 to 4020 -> 0.14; 179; 205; 268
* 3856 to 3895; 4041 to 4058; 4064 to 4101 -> -0.05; 173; 310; 320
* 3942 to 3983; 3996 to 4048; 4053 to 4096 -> -0.21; 186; 308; 313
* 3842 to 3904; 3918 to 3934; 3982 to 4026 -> 0.43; 178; 153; 303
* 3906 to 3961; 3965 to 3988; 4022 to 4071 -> 0.21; 187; 193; 302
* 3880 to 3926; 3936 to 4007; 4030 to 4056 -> 0.18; 207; 217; 306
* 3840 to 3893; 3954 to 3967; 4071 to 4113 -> 0.35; 169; 168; 318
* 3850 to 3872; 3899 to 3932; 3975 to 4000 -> 0.04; 162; 200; 270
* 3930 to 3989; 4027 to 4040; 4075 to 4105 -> -0.15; 177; 299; 321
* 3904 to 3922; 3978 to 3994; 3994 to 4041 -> 0.03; 228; 275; 307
